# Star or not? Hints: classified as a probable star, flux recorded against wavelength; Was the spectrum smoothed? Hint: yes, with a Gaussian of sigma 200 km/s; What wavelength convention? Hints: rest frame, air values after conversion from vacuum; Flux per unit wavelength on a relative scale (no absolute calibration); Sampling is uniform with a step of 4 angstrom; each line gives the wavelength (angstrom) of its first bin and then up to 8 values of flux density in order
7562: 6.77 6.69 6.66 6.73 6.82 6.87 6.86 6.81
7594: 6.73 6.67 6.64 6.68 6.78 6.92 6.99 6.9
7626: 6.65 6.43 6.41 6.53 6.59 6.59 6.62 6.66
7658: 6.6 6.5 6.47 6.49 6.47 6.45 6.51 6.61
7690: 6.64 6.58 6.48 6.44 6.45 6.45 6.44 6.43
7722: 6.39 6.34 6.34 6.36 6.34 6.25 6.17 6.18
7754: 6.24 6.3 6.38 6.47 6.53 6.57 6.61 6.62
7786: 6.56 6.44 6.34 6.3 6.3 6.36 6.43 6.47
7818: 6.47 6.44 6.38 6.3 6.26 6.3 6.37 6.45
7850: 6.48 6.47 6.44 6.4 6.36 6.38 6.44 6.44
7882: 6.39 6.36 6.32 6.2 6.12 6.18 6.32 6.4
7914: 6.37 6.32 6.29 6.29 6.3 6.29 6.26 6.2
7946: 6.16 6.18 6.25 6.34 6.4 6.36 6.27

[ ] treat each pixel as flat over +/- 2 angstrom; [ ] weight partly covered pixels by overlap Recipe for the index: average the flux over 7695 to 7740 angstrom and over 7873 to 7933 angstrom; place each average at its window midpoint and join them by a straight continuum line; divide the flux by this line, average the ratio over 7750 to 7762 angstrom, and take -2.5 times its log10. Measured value 0.02 mag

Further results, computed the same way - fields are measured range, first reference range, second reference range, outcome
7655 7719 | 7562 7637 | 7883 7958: 0.017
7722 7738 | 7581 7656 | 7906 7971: 0.035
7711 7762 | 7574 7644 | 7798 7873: 0.036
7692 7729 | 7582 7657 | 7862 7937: 0.022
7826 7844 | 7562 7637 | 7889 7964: 0.015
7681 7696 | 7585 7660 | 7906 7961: 0.002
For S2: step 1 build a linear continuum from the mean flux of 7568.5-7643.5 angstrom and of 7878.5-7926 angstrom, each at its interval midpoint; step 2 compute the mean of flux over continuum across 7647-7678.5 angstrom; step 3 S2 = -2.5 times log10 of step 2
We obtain 0.017 mag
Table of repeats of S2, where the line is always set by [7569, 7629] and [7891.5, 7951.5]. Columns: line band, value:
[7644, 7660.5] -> 0.01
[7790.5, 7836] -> 0.01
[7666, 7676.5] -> 0.03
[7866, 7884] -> -0.01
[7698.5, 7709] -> 0.03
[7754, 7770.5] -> 0.02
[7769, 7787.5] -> -0.02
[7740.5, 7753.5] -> 0.06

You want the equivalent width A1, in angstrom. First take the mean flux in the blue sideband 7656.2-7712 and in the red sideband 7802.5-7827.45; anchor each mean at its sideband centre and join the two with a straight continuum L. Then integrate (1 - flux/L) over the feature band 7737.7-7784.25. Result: 0.5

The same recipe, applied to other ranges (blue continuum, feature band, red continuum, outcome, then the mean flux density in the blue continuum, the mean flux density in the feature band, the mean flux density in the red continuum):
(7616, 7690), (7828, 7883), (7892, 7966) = -0.3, 6.58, 6.39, 6.27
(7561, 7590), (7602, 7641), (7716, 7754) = -0.3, 6.77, 6.69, 6.31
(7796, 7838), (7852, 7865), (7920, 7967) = -0.2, 6.37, 6.43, 6.27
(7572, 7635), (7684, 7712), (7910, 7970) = 0.4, 6.75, 6.52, 6.29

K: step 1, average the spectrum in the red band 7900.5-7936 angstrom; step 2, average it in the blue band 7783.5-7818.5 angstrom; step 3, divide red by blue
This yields 0.98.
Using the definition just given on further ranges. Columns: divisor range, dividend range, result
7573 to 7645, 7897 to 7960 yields 0.93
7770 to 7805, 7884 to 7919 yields 0.97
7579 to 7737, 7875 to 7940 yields 0.96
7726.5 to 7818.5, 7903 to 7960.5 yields 0.98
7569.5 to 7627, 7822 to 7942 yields 0.93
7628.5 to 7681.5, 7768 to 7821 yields 0.99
